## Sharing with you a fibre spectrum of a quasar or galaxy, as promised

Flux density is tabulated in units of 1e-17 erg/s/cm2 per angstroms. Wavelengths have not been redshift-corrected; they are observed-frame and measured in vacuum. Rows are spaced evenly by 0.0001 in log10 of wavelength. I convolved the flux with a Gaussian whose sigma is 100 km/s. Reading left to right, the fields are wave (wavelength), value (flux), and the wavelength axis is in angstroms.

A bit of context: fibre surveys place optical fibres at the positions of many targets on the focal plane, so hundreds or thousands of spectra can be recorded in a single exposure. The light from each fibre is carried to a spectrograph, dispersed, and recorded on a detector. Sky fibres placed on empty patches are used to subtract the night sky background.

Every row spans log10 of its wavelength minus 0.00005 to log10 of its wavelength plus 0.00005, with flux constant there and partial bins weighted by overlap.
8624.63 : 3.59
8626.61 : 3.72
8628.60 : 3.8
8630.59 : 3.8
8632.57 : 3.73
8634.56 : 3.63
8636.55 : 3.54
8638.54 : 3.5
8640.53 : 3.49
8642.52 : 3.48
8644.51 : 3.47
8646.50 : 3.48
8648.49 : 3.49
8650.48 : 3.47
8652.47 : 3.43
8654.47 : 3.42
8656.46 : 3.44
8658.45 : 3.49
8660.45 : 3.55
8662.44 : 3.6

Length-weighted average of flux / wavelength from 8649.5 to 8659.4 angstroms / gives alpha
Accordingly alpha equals 3.45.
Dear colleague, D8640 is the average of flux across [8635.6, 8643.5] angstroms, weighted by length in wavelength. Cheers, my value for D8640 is 3.5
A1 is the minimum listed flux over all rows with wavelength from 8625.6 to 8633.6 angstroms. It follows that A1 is 3.72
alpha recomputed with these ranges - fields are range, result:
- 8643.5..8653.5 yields 3.47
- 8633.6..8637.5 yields 3.58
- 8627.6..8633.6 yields 3.78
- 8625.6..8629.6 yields 3.76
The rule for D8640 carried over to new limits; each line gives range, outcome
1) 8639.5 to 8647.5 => 3.48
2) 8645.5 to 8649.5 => 3.49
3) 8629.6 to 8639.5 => 3.64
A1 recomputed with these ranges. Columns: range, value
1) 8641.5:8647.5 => 3.47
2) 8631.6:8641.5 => 3.49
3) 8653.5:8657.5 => 3.42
